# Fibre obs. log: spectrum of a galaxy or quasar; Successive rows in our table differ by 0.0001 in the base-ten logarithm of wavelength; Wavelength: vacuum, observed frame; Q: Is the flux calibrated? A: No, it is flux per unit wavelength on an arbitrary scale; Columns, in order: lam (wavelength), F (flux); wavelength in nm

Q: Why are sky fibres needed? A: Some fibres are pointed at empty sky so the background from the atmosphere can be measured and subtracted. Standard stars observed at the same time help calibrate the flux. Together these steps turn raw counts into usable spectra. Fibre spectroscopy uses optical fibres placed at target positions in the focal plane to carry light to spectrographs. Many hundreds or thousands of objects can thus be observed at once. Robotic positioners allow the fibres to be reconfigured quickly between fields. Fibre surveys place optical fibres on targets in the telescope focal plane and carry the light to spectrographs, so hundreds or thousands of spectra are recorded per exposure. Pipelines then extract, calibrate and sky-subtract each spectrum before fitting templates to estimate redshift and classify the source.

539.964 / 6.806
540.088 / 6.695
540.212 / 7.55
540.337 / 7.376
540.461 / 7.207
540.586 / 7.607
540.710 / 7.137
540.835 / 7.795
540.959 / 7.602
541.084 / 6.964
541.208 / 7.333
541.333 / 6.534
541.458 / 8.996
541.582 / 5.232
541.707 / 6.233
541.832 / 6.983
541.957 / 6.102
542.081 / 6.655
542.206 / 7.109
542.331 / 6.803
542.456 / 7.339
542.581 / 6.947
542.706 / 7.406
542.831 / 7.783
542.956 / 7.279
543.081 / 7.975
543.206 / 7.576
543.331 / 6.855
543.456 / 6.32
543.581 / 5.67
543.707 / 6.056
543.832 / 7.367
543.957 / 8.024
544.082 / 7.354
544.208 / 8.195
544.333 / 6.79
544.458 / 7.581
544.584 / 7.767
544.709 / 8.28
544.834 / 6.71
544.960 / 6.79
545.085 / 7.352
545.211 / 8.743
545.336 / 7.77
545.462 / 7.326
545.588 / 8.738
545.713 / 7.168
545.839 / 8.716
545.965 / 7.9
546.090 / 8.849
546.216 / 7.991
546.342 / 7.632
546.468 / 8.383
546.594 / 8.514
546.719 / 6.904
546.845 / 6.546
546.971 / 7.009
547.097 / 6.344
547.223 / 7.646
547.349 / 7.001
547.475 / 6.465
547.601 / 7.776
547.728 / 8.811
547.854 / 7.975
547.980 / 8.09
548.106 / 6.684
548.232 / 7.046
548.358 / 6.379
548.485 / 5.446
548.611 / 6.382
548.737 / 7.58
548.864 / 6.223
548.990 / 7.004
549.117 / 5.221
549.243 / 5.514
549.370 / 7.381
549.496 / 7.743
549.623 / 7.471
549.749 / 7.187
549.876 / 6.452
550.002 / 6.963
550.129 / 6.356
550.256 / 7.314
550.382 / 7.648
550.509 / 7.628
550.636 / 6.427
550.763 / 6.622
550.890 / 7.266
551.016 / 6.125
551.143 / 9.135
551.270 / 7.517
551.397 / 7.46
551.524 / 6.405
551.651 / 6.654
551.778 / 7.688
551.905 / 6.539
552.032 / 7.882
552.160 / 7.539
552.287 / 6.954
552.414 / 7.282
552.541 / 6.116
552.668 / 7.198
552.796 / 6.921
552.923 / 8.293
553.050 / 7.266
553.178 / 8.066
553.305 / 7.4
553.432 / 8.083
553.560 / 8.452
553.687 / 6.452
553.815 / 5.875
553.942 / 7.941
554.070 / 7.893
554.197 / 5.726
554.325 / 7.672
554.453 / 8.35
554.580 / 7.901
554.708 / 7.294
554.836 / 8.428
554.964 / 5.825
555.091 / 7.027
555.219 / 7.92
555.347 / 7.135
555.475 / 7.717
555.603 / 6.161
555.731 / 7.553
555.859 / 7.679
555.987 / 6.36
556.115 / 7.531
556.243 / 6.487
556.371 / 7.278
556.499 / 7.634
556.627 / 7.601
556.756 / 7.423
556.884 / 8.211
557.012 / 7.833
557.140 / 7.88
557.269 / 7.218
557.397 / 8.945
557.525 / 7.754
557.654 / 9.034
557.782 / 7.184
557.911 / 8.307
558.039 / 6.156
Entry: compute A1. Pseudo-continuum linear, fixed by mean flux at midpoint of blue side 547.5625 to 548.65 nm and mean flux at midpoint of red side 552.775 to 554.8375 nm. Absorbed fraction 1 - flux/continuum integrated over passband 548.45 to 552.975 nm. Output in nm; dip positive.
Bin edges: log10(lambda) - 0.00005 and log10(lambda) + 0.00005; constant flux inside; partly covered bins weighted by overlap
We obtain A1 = 0.21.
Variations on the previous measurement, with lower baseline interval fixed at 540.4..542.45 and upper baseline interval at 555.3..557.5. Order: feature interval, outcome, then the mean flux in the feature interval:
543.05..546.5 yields -0.21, 7.56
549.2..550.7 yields 0.05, 7.03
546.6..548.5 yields 0.01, 7.16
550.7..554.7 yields 0.02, 7.31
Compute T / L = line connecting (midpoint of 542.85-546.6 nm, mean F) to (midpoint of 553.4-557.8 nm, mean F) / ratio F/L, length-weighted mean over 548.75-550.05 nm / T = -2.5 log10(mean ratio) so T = 0.12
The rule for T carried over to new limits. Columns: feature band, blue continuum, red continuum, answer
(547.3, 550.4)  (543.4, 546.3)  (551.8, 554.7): 0.08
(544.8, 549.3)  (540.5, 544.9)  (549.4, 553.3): -0.02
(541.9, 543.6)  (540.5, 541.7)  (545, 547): 0.06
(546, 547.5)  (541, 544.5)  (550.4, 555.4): -0.05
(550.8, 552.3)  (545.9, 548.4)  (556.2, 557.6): 0.05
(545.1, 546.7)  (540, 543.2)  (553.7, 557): -0.13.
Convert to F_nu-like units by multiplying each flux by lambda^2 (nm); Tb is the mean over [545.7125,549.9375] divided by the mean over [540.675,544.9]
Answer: 1.0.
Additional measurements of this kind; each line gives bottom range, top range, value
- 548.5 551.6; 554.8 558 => 1.11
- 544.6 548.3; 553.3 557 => 0.99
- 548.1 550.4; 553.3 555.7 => 1.11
